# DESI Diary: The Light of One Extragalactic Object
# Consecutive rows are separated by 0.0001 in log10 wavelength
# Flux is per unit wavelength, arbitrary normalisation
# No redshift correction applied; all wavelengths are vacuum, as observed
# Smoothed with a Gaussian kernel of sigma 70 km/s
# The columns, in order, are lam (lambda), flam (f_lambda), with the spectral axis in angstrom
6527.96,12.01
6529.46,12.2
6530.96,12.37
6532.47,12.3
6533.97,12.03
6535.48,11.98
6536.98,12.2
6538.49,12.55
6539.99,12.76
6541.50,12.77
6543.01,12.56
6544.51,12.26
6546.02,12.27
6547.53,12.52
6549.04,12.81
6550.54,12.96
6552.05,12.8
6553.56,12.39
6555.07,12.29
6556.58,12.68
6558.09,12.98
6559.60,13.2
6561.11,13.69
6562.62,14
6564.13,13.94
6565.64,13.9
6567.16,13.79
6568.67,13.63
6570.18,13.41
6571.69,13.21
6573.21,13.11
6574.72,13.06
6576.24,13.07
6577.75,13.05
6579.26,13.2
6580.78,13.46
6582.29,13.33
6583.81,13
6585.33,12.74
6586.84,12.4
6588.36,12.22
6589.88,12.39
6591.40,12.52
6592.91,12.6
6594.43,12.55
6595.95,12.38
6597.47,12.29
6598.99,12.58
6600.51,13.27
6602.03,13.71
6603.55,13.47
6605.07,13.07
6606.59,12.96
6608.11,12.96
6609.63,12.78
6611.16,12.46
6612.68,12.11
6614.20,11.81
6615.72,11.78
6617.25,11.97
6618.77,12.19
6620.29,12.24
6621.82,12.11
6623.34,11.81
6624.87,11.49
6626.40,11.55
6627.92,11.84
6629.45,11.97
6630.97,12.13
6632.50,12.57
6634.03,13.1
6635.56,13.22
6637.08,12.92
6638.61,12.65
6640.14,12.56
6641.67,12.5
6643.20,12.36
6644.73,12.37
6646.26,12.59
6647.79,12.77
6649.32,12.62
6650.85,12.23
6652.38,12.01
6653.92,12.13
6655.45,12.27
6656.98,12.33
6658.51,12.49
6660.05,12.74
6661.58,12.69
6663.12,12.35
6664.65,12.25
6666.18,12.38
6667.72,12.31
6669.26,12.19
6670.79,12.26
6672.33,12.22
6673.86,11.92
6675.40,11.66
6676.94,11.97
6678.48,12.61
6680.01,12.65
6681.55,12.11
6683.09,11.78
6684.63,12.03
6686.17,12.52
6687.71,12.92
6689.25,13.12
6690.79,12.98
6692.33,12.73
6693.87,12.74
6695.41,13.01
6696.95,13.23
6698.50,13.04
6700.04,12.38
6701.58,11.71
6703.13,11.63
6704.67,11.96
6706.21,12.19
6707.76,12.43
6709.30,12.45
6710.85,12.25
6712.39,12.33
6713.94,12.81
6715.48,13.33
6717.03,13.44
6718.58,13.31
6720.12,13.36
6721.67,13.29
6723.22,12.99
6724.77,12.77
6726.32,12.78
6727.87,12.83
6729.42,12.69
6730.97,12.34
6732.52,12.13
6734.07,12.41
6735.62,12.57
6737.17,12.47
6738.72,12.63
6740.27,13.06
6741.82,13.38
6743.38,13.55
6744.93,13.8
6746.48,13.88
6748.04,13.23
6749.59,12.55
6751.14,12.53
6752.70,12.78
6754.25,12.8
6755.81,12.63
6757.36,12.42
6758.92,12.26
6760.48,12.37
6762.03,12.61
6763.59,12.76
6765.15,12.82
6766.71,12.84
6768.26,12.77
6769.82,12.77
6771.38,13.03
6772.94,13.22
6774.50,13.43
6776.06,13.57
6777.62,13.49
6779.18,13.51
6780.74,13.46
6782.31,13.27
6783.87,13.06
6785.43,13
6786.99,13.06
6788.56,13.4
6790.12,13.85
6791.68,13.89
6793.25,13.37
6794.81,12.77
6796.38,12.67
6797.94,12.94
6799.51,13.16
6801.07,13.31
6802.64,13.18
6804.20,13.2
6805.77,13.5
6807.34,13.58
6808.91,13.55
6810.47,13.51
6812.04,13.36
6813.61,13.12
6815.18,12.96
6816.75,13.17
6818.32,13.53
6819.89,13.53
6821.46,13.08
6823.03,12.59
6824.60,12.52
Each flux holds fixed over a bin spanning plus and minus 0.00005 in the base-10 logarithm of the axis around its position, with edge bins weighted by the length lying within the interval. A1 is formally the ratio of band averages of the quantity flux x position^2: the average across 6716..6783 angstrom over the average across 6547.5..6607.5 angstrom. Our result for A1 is 1.05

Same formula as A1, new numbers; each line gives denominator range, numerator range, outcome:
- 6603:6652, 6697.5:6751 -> 1.06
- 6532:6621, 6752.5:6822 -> 1.09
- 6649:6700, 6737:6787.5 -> 1.07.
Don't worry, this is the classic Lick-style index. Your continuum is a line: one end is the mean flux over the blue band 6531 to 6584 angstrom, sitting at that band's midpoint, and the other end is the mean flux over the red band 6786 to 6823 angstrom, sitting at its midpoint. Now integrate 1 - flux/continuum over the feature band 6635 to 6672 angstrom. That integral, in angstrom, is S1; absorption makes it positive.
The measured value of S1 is 1.7 angstrom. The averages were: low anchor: 12.9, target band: 12.5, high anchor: 13.3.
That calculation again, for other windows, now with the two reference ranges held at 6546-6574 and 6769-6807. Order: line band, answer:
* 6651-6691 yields 2.65 angstrom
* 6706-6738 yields 1.20 angstrom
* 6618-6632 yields 1.33 angstrom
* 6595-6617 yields 0.85 angstrom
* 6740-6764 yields 0.60 angstrom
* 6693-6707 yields 0.83 angstrom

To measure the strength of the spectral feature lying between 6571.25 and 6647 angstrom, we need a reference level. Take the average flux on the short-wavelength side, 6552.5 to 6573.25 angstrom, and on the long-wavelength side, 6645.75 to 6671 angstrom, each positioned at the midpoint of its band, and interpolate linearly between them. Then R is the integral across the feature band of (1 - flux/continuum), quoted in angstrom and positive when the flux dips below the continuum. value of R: 1.6 angstrom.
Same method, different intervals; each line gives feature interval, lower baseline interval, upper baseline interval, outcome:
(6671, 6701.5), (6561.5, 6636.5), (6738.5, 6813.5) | 1.1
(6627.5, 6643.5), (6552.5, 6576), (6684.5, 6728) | 0.5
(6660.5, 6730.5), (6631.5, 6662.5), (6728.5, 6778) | 0.8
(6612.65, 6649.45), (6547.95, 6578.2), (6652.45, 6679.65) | 0.9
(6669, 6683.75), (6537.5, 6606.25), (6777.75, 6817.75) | 1.1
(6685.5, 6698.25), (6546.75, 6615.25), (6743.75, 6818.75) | 0.1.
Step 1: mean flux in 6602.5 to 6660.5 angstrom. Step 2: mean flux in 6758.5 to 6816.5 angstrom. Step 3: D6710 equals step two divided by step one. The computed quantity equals 1.06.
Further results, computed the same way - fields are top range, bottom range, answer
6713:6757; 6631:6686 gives 1.04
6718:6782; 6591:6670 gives 1.04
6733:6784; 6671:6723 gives 1.03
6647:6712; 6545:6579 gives 0.94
